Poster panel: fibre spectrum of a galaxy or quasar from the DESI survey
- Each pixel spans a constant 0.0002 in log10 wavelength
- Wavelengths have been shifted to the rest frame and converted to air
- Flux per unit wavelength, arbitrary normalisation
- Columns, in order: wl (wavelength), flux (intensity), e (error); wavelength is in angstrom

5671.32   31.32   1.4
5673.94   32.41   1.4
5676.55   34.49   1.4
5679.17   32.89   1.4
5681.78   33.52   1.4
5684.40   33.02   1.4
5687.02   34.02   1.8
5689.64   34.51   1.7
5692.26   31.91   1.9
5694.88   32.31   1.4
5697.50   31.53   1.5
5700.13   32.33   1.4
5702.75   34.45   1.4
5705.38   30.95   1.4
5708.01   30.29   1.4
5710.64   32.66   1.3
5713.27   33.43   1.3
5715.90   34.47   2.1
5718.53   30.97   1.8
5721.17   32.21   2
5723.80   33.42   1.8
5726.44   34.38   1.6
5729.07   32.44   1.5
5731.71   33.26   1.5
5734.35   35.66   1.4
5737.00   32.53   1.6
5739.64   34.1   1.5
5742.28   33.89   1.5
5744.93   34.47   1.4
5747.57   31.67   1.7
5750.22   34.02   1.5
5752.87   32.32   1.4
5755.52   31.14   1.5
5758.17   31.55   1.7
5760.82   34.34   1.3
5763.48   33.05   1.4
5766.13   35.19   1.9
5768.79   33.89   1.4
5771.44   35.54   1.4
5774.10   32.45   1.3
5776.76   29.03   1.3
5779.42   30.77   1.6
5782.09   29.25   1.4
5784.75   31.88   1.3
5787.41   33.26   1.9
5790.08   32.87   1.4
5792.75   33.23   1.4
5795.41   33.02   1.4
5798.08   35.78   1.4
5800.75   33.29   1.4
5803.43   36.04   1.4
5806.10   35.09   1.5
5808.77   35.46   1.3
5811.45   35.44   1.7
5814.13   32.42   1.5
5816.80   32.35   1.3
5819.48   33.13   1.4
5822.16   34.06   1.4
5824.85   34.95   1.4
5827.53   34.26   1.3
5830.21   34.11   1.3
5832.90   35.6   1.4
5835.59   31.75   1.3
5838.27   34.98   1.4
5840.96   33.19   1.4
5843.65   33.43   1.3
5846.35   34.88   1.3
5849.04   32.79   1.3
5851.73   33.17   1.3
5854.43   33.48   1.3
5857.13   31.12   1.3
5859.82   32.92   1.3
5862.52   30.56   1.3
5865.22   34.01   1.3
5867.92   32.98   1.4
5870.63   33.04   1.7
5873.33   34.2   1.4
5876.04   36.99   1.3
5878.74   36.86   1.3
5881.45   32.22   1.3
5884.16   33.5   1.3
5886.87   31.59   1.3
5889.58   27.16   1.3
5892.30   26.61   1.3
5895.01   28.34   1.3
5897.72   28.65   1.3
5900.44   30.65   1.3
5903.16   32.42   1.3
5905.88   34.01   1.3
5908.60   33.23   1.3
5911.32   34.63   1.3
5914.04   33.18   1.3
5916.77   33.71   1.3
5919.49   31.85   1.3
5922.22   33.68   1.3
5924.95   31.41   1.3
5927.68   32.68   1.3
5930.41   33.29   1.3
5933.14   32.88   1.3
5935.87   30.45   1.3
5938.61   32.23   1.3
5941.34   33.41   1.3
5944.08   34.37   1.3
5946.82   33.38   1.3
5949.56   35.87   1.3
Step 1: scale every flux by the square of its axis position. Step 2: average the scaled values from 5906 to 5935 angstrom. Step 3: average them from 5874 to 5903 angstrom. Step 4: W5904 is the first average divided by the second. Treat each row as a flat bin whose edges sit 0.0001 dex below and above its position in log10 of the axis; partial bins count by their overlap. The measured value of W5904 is 1.07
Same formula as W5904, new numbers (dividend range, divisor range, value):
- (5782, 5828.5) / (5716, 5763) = 1.04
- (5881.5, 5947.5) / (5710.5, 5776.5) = 1.02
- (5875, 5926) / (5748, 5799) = 1.03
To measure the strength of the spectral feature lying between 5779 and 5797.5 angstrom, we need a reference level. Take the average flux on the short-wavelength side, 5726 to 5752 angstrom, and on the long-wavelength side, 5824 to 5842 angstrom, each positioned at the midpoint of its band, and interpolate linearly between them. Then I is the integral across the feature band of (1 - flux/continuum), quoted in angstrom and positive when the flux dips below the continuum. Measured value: 0.88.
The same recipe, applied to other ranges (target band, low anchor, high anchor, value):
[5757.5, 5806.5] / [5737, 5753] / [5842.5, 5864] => 0.1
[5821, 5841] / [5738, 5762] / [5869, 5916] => -1.0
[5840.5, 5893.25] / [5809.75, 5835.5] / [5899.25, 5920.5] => 1.1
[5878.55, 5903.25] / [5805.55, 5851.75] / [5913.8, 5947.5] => 2.1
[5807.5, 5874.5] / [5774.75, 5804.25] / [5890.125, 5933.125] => -2.7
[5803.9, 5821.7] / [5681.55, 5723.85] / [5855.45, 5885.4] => -0.5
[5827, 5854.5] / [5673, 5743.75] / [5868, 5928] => -1.1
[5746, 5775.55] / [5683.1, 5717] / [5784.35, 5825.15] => 0.2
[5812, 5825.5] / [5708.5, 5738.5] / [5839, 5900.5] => -0.3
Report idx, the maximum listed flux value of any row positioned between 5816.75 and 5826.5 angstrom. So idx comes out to 34.95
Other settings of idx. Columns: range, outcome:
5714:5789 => 35.66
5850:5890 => 36.99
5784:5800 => 35.78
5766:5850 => 36.04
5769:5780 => 35.54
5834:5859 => 34.98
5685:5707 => 34.51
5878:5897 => 36.86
